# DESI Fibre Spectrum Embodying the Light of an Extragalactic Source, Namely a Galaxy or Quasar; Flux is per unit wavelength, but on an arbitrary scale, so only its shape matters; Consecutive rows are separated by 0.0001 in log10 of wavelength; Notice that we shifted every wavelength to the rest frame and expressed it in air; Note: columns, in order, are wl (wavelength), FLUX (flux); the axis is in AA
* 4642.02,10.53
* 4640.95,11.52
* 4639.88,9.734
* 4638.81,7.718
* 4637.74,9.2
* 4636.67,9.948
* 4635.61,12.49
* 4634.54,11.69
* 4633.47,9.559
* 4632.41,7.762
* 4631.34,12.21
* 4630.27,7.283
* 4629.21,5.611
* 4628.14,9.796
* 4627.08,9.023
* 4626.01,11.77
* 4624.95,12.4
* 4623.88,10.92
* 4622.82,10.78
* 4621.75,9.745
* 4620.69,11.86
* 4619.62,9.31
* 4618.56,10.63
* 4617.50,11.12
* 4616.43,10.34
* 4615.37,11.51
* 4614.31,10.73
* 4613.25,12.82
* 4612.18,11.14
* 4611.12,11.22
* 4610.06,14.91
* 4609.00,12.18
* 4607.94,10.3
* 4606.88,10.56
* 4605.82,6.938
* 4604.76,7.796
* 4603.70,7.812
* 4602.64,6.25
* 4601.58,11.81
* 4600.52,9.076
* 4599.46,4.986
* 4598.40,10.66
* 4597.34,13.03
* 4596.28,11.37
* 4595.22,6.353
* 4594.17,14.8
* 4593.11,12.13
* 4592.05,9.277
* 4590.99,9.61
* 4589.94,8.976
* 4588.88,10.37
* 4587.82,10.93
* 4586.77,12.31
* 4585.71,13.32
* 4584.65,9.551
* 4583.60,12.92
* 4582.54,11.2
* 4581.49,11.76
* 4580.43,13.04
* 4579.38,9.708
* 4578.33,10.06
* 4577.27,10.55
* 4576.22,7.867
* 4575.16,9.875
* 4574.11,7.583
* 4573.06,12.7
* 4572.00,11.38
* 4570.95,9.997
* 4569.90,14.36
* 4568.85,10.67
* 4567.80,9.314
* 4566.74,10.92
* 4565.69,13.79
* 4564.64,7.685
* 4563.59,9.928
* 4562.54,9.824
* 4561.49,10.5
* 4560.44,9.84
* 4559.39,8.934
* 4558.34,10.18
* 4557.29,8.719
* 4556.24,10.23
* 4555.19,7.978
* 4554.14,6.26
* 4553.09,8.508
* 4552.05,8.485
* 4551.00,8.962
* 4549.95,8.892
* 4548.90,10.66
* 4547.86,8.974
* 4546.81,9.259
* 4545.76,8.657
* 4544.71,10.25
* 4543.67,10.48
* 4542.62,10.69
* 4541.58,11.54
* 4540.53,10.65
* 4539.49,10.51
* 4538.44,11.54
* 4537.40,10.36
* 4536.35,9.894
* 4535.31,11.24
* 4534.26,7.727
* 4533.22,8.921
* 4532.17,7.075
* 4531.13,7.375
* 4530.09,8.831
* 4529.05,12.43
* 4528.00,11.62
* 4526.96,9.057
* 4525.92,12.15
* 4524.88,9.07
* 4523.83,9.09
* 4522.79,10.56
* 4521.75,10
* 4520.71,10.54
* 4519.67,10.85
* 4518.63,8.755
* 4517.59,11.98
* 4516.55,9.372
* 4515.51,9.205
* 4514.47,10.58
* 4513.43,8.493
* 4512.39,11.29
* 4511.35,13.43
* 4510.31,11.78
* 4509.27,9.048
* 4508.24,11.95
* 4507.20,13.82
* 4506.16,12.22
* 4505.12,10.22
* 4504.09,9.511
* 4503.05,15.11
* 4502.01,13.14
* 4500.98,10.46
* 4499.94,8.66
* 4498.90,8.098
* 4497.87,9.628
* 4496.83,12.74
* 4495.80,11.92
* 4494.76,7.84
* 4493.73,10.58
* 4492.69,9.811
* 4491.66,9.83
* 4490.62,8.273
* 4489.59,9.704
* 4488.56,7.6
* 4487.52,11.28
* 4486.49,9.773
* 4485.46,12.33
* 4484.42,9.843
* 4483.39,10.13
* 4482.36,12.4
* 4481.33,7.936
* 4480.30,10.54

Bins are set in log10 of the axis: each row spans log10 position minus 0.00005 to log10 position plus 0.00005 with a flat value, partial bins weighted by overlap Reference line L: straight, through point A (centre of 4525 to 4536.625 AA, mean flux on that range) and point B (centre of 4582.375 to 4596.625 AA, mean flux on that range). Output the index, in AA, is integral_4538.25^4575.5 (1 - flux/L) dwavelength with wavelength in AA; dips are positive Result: 0.9 AA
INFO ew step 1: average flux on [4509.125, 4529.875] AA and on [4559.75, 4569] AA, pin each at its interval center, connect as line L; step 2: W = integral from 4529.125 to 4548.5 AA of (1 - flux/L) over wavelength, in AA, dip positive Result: 1.2 AA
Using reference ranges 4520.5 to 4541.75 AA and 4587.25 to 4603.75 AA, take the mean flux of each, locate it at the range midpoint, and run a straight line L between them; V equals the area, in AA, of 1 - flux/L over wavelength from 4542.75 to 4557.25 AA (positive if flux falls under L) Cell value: 1.3 AA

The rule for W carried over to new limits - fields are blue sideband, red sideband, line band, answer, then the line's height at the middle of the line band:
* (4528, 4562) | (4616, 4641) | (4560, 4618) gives -4.2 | 9.82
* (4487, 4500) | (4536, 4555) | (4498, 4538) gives -2.7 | 9.7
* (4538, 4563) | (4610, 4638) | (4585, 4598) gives -1.2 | 10.1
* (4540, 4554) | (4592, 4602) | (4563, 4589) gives -2.1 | 10.1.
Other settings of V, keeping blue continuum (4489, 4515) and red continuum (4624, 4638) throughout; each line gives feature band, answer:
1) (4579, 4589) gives -1.3 AA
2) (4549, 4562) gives 1.7 AA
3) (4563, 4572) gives -0.5 AA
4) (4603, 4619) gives -0.9 AA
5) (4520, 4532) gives 0.7 AA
